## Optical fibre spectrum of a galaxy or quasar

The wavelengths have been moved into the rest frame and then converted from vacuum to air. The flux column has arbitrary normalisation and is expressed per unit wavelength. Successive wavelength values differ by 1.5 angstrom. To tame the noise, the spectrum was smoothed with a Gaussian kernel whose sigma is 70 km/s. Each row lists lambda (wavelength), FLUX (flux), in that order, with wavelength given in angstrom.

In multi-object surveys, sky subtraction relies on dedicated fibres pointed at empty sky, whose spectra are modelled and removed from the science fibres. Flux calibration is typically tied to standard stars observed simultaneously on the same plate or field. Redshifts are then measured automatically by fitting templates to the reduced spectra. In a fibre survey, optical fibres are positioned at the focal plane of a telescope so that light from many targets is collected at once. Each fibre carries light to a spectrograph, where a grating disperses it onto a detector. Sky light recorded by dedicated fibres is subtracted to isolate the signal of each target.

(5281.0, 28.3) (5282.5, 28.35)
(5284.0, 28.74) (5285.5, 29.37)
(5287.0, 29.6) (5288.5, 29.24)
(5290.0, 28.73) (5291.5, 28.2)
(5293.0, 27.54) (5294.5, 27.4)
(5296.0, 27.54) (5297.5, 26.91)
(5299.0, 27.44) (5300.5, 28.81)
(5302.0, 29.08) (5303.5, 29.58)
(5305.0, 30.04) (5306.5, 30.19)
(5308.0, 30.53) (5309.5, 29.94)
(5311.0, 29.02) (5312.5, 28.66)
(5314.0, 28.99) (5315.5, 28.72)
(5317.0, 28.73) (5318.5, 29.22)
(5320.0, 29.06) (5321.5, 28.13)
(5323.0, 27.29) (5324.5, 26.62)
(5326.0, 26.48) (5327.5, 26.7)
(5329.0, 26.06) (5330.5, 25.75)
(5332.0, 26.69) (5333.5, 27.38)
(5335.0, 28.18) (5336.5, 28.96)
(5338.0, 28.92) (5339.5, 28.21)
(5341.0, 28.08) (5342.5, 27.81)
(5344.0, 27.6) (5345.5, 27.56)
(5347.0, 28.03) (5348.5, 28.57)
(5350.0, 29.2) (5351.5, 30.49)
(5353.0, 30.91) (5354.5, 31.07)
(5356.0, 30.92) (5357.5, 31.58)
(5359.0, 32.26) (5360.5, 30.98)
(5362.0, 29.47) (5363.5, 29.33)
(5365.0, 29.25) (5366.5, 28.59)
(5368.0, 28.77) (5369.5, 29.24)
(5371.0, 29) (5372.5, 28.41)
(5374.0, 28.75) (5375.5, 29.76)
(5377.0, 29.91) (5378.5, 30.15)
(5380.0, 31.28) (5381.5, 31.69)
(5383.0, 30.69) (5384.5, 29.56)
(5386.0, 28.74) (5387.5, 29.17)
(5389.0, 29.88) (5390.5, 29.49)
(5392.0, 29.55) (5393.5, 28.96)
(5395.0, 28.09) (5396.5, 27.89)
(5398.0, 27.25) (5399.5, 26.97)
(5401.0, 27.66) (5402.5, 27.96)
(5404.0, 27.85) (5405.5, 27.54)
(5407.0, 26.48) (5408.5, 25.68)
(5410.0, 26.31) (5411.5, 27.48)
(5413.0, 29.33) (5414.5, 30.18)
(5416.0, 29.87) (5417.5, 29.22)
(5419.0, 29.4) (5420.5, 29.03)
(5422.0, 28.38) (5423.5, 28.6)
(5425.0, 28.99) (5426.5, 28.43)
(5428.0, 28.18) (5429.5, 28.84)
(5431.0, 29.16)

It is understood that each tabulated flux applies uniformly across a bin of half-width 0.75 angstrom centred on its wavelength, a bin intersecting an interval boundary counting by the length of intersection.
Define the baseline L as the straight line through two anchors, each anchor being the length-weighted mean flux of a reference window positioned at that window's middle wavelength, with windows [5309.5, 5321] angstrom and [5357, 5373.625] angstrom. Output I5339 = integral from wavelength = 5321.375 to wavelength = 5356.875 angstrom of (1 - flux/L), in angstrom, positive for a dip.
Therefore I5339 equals 1.38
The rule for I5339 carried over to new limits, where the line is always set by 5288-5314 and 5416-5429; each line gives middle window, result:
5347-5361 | -0.8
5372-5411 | 0.2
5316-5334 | 0.9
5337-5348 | 0.3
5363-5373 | 0.0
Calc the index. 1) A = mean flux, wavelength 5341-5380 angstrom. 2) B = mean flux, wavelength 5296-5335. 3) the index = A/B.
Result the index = 1.05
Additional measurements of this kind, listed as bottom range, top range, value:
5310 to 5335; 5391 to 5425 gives 1.02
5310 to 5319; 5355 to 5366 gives 1.06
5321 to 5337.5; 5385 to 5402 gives 1.05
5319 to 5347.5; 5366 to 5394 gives 1.07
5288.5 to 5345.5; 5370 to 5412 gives 1.02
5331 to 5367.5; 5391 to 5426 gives 0.97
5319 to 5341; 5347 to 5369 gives 1.09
